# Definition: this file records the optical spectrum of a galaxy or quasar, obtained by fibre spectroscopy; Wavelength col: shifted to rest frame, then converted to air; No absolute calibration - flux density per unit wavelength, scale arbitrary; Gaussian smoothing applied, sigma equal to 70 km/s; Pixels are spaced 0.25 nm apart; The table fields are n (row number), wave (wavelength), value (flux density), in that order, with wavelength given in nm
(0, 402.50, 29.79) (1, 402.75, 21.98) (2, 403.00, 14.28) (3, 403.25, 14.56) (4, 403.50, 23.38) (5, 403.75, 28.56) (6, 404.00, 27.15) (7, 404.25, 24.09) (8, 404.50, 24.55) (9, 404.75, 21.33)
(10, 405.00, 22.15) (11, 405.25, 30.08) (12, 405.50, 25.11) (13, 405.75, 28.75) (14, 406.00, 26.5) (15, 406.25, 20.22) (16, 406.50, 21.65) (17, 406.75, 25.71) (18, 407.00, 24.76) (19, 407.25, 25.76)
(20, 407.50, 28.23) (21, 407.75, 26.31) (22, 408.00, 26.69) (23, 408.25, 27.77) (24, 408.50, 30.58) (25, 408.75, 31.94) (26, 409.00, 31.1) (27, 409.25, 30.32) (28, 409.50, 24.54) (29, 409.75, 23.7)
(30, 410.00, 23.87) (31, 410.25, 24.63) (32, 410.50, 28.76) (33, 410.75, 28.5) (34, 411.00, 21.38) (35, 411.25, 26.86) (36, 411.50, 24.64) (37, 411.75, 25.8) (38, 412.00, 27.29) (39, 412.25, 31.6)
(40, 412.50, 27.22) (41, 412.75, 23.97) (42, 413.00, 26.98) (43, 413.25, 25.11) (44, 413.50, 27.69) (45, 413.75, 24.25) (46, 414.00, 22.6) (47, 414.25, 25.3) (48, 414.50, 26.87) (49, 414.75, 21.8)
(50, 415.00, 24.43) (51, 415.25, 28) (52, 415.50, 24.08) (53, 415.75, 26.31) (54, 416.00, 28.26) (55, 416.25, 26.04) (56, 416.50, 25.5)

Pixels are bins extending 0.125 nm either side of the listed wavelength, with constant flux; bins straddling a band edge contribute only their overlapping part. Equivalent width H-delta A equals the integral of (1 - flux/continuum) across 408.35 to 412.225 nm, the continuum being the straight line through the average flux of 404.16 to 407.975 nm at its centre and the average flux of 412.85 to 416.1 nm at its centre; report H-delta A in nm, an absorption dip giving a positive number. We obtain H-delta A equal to -0.27 nm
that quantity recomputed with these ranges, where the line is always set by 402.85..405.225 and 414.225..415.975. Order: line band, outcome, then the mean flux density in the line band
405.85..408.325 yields -0.21 nm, 25.3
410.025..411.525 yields -0.09 nm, 25.7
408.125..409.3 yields -0.32 nm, 30.3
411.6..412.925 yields -0.13 nm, 27.1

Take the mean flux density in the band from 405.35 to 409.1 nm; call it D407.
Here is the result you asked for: 26.7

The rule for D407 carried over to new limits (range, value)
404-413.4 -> 26.2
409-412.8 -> 26.4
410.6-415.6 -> 25.7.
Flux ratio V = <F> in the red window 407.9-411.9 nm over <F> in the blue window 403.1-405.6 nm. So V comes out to 1.1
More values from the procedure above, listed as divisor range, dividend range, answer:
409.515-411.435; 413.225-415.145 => 0.98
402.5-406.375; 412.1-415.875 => 1.09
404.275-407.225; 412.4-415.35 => 1.03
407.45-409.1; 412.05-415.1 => 0.89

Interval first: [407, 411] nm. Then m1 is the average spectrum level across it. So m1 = 27.2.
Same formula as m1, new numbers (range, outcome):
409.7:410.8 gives 25.9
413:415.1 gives 24.9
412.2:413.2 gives 27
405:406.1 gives 27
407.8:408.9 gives 29.1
